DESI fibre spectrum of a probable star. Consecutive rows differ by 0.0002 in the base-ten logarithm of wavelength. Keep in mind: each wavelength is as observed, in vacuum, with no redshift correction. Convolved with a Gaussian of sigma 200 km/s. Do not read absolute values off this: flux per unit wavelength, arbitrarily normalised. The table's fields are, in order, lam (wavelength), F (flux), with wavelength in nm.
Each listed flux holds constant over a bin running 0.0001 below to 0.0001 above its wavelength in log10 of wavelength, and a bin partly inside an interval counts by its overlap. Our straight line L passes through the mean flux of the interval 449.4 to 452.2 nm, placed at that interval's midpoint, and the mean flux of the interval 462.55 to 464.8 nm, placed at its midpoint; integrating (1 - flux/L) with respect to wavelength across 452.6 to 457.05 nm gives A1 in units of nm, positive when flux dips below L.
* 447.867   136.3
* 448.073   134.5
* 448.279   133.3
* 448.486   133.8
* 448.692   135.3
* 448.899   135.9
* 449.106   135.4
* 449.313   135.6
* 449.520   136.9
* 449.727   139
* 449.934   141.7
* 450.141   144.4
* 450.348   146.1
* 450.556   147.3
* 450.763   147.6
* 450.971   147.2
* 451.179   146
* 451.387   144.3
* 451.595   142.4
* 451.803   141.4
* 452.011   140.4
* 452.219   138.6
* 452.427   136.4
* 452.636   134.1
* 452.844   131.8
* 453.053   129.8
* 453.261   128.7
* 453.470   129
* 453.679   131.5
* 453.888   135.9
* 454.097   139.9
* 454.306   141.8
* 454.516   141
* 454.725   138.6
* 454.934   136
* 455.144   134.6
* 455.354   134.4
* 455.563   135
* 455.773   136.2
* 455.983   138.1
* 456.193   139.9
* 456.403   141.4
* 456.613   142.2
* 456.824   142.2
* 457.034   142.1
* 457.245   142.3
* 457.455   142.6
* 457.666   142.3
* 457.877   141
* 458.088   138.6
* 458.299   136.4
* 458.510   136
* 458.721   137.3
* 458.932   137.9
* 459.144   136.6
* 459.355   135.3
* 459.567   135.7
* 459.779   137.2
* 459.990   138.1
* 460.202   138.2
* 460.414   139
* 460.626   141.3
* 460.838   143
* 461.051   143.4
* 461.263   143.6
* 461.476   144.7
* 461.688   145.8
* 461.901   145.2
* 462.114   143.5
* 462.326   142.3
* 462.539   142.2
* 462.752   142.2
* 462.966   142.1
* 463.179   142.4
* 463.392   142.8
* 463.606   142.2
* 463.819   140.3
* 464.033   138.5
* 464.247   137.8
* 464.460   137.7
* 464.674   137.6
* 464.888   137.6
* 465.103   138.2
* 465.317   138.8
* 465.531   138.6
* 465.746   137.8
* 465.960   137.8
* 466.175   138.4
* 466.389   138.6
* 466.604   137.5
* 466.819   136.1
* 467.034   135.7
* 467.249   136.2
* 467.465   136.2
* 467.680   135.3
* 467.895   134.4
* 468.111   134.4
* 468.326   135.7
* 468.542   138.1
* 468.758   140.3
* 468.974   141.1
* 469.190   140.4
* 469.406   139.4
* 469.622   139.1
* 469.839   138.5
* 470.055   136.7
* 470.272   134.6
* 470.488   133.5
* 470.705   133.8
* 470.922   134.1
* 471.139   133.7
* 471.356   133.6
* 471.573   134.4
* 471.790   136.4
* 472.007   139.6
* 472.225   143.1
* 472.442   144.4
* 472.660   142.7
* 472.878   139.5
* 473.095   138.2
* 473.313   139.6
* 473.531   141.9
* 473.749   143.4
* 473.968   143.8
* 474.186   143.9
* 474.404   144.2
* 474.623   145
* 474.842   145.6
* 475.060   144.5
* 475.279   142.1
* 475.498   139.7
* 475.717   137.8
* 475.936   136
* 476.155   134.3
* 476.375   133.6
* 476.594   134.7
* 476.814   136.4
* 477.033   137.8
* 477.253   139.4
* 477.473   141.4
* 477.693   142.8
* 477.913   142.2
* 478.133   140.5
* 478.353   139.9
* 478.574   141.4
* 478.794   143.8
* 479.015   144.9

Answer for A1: 0.18 nm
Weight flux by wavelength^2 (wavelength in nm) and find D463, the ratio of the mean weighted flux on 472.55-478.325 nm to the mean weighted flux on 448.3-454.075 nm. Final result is 1.1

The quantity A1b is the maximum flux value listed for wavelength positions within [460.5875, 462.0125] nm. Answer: 145.8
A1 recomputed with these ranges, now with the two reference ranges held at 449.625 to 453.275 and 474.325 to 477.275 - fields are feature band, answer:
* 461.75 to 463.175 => -0.03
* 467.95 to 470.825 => 0.05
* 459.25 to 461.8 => -0.01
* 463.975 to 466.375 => 0.03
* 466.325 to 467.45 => 0.02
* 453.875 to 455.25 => 0.02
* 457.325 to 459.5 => 0.03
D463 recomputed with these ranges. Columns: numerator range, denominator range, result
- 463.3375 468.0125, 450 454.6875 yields 1.05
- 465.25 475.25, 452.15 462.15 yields 1.06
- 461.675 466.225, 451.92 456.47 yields 1.08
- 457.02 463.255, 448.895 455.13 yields 1.05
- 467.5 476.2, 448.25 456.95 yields 1.09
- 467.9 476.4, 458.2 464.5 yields 1.04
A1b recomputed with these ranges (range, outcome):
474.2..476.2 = 145.6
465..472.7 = 144.4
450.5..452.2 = 147.6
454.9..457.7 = 142.6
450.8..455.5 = 147.2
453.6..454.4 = 141.8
